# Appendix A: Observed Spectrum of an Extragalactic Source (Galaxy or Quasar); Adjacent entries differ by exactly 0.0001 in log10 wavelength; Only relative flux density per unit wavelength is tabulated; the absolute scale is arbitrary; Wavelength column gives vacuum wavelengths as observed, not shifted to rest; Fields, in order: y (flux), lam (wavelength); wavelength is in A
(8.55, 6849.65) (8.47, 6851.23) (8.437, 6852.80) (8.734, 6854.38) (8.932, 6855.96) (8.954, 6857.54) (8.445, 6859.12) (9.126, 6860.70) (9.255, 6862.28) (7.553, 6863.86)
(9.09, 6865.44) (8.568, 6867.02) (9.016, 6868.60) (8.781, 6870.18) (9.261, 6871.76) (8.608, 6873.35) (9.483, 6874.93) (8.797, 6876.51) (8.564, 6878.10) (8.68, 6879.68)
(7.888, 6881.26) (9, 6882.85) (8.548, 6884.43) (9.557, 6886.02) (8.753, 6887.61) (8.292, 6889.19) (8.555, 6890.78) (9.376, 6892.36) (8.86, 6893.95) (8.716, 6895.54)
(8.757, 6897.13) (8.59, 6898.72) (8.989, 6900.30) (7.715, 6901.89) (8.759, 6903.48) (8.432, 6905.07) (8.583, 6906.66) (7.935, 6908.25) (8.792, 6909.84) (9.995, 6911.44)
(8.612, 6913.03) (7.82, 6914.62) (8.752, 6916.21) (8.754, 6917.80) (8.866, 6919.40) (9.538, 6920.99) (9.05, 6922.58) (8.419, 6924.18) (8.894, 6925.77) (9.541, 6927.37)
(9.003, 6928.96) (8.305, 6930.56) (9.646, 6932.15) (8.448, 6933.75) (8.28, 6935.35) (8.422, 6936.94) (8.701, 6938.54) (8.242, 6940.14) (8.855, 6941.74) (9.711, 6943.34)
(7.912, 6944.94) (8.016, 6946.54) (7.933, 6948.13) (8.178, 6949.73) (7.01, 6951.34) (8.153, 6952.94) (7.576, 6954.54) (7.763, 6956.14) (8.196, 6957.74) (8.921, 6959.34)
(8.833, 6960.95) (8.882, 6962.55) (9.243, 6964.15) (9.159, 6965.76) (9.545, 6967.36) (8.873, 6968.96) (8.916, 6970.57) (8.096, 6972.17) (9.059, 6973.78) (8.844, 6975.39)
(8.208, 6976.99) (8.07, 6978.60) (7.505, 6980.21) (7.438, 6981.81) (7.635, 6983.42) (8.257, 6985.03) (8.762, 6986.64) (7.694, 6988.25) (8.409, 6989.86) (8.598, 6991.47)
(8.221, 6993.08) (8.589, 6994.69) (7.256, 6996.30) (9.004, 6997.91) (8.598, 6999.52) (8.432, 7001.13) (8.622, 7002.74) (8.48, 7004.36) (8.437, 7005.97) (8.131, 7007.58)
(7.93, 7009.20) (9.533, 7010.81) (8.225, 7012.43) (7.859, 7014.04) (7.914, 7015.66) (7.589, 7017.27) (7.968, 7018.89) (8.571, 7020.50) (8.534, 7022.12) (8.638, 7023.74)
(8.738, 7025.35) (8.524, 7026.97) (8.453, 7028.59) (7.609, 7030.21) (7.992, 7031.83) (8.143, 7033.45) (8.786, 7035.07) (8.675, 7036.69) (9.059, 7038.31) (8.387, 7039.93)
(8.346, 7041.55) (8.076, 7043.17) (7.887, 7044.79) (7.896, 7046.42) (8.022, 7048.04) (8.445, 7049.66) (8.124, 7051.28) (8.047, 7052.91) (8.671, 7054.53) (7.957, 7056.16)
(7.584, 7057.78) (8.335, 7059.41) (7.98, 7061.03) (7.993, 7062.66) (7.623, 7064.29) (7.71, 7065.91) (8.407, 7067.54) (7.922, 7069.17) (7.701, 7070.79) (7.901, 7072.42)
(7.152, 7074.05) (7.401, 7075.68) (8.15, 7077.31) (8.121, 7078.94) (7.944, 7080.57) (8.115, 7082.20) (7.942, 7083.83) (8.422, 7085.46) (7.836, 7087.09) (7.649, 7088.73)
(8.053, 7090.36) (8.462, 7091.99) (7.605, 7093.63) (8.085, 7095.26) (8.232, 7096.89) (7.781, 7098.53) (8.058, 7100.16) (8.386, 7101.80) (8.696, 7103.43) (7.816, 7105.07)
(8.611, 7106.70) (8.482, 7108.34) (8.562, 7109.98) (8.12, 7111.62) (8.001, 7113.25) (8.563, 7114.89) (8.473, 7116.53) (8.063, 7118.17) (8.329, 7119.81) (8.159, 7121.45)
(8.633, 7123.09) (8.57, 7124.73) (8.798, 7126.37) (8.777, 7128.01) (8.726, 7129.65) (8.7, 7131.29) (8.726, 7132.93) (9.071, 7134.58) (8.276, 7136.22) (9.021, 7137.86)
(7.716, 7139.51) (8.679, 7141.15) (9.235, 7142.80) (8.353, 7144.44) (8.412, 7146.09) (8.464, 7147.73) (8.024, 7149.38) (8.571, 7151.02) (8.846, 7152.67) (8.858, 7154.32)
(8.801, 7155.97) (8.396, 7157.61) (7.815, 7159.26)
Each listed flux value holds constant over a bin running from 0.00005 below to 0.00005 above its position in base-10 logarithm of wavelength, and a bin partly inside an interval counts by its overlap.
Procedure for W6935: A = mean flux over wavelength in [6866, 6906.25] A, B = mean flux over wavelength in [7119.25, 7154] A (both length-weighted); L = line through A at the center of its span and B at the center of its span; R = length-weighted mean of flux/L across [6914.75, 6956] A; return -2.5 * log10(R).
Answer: 0.021 mag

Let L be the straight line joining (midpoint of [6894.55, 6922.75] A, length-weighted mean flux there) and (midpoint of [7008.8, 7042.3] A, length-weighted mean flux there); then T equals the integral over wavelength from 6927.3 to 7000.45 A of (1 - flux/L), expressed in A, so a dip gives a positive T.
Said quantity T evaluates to 0.9 A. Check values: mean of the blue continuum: 8.7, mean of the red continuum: 8.36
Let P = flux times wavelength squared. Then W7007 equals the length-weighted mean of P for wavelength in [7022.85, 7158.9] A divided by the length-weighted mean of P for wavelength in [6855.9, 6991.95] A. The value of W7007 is 1.01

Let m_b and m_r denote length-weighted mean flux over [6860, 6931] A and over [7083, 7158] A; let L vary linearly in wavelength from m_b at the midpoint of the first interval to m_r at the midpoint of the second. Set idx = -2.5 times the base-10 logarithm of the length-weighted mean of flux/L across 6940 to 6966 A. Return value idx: 0.038 mag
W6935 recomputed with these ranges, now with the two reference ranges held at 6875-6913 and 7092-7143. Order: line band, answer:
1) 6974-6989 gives 0.07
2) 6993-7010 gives 0.03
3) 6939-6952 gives 0.05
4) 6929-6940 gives 0.00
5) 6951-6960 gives 0.09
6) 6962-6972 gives -0.05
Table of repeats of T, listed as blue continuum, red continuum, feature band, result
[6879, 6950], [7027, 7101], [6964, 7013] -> -0.3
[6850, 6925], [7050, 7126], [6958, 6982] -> -0.5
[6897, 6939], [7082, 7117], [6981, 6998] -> 0.8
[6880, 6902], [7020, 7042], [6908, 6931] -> -0.5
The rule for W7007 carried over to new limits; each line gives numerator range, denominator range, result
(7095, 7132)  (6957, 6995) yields 1.03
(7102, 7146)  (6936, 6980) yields 1.05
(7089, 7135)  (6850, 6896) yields 1.02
